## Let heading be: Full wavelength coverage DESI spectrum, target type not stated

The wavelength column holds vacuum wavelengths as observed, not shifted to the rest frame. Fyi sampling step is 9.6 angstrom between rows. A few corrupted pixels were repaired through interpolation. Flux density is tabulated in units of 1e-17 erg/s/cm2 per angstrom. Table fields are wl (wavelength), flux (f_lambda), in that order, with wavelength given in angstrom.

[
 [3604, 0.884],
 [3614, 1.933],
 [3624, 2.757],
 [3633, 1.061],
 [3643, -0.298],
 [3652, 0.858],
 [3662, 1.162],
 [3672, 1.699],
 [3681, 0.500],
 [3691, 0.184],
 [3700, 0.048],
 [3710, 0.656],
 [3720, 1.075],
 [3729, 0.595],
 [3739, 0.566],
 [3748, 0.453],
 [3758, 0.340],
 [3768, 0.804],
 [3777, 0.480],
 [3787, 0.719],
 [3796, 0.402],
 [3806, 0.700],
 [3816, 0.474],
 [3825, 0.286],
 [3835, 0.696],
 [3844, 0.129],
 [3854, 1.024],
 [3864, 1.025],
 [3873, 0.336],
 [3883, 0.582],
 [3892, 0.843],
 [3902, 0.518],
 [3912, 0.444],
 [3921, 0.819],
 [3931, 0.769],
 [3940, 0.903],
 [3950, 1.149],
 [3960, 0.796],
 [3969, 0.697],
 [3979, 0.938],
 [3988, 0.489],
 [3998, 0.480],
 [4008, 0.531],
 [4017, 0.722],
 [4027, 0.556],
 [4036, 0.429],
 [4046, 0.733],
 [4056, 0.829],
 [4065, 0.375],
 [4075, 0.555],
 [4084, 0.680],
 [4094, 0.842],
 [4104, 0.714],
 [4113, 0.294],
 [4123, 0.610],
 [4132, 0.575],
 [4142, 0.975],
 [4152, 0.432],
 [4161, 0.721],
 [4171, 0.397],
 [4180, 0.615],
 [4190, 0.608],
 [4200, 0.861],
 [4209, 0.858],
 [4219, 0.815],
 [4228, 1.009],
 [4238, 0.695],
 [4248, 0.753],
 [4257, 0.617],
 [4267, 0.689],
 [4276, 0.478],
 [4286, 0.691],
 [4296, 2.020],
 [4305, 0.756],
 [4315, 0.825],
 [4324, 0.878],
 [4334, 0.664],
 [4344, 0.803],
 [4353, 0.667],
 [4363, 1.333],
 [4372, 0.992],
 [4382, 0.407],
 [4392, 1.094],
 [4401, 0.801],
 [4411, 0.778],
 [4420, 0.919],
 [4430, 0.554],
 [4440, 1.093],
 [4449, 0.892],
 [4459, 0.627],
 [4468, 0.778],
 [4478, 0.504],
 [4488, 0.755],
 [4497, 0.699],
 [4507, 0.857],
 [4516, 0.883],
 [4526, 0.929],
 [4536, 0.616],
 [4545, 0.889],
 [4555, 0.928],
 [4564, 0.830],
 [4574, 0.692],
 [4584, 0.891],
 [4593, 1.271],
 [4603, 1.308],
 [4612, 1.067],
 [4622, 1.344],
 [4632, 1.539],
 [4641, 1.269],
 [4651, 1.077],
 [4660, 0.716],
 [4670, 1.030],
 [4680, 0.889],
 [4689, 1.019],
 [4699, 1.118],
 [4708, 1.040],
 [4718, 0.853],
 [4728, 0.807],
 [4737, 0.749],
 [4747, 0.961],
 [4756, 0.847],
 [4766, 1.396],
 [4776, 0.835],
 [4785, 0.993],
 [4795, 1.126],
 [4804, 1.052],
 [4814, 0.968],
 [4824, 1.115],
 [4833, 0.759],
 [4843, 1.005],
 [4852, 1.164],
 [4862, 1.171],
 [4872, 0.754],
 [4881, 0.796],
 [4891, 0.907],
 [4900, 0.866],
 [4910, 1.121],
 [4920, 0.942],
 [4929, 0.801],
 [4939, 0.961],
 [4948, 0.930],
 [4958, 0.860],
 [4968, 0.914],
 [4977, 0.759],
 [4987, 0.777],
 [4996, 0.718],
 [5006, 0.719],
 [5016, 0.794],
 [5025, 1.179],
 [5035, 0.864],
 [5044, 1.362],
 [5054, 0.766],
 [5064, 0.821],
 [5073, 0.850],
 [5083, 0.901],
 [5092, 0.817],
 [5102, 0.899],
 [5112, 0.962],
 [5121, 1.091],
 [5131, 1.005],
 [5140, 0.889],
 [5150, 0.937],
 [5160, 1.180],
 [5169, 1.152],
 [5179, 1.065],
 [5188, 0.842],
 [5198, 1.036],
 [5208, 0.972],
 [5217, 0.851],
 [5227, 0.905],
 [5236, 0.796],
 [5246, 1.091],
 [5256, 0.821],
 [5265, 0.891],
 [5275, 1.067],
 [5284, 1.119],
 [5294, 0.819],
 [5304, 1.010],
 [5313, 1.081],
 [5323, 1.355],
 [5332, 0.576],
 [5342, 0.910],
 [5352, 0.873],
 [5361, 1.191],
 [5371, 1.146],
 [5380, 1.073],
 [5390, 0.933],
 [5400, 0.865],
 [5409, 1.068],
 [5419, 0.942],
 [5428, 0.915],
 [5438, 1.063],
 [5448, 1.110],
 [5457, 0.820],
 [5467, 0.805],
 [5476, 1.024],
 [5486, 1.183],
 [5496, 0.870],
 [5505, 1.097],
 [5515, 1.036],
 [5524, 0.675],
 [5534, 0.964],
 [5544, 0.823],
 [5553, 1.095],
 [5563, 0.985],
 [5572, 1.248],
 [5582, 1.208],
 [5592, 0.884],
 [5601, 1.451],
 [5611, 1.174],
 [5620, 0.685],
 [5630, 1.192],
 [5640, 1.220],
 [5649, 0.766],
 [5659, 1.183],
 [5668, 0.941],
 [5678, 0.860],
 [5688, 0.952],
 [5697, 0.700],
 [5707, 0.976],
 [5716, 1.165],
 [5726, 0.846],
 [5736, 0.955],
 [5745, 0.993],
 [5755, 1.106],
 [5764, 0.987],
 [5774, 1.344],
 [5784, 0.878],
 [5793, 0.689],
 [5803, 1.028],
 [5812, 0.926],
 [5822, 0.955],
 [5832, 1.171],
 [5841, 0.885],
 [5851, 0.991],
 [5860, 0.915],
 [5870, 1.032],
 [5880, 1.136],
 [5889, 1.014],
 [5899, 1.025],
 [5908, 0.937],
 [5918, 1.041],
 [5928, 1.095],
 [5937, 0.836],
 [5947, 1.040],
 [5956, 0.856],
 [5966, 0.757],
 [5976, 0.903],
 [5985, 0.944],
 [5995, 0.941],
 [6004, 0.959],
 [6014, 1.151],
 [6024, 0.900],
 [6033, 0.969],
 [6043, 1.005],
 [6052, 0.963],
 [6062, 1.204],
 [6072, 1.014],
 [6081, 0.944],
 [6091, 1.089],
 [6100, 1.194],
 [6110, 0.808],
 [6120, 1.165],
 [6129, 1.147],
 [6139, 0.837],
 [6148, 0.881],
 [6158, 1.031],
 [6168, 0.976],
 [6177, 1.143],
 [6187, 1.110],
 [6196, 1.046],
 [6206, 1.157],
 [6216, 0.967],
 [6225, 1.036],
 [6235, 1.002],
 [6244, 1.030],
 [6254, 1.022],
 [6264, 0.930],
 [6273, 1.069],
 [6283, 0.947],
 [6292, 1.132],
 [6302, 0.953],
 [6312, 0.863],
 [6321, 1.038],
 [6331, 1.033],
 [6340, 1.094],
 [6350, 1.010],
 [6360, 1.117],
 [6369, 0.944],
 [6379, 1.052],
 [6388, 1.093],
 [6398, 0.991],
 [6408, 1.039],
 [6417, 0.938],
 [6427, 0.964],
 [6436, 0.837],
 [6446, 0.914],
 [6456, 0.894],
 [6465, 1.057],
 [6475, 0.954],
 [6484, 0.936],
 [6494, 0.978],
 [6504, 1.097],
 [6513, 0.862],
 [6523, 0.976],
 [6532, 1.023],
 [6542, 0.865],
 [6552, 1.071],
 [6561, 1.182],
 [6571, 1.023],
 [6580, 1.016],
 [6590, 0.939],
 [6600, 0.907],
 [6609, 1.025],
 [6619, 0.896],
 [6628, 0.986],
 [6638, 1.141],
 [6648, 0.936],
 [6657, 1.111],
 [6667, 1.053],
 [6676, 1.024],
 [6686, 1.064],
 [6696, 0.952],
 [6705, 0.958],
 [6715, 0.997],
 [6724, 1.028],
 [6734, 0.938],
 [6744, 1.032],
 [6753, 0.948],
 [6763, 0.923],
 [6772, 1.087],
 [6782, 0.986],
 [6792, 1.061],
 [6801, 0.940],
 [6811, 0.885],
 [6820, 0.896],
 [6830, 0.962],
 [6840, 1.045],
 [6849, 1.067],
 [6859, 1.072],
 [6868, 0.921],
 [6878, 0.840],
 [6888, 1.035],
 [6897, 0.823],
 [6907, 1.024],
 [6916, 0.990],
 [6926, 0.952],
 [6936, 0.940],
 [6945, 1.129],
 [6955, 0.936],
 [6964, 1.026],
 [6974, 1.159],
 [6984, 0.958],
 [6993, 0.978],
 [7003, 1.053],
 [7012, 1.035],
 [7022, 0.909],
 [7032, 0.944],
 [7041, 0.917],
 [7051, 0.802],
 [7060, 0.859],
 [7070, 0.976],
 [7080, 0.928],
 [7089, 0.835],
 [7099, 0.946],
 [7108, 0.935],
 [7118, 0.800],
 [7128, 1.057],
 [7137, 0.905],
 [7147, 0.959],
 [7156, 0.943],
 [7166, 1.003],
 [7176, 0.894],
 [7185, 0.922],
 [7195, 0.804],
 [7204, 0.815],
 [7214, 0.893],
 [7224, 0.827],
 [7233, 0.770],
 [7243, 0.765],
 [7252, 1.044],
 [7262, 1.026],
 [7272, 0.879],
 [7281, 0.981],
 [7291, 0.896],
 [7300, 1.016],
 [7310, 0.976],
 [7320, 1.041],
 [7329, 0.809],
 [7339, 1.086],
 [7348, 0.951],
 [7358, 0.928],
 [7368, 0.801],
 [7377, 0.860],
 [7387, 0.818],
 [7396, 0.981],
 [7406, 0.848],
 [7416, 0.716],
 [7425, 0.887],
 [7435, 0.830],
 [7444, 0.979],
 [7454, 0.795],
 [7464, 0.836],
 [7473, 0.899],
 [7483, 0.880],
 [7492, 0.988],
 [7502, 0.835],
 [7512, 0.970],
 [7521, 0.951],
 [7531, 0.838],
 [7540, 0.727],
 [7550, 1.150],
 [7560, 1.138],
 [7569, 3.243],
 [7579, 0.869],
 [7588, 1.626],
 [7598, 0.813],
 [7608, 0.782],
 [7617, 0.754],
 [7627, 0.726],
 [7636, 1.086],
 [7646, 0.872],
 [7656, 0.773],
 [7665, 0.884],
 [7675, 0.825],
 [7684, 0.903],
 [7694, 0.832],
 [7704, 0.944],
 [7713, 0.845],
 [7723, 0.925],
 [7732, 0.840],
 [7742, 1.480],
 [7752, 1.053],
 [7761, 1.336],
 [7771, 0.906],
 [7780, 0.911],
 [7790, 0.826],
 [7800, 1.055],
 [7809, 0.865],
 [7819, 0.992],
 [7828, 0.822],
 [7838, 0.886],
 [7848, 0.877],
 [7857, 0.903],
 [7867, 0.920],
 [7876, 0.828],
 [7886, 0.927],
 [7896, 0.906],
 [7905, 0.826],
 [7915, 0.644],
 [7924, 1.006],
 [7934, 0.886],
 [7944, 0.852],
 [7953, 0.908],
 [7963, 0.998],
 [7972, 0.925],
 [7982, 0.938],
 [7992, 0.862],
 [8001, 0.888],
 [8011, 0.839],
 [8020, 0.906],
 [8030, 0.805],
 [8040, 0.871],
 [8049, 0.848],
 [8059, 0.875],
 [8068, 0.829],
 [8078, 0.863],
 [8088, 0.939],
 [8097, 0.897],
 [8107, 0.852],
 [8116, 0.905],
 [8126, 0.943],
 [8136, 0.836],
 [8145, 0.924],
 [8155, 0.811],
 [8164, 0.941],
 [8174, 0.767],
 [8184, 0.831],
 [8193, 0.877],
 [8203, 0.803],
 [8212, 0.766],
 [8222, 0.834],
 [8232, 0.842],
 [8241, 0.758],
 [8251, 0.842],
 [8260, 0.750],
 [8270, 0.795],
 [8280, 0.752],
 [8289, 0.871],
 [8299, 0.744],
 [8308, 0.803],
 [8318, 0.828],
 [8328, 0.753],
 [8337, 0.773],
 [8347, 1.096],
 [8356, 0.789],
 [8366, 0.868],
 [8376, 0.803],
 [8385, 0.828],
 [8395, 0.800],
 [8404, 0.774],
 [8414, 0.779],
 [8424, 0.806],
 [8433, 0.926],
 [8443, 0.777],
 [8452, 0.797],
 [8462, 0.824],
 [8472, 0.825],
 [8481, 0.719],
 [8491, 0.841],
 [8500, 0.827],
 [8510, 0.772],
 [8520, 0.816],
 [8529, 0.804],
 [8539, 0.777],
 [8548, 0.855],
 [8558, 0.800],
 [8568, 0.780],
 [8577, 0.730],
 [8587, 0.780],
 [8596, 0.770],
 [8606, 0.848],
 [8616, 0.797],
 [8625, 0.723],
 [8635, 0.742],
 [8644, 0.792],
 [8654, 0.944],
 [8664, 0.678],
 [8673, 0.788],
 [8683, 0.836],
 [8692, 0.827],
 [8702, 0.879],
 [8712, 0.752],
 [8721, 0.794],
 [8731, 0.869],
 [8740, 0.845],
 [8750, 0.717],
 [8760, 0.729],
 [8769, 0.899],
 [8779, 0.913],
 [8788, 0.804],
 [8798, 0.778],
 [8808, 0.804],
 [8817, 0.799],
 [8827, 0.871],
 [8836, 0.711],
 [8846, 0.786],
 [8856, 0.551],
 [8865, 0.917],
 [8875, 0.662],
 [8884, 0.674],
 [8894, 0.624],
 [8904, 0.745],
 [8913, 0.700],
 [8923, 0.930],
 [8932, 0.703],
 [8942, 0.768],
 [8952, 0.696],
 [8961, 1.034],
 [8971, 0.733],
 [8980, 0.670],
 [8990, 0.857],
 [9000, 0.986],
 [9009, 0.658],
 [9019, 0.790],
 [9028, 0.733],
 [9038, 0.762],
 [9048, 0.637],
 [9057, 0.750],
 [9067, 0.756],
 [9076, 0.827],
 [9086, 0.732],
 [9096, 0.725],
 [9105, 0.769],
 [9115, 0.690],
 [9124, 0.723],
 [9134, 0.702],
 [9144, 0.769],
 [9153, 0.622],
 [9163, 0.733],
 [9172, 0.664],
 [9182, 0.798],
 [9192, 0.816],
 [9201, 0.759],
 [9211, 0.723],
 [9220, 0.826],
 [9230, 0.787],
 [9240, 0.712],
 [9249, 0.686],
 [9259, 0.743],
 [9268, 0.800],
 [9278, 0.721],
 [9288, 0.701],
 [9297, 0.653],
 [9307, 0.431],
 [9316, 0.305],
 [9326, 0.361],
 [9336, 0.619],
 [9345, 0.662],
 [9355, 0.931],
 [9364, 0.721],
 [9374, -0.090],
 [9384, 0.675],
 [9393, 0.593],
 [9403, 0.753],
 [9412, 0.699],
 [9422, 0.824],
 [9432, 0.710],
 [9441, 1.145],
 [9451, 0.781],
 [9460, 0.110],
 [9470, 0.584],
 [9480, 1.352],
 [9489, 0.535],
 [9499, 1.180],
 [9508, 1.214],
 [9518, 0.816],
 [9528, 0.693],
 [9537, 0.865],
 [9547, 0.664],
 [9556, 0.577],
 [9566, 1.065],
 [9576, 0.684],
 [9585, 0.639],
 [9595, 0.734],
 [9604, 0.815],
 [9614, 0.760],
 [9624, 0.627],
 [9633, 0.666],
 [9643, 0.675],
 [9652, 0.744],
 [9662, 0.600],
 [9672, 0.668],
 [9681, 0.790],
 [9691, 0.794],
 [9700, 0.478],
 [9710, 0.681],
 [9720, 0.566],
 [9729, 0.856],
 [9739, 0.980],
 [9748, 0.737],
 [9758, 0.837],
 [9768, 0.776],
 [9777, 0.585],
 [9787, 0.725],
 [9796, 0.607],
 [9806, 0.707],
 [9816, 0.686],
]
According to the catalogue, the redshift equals 0.153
